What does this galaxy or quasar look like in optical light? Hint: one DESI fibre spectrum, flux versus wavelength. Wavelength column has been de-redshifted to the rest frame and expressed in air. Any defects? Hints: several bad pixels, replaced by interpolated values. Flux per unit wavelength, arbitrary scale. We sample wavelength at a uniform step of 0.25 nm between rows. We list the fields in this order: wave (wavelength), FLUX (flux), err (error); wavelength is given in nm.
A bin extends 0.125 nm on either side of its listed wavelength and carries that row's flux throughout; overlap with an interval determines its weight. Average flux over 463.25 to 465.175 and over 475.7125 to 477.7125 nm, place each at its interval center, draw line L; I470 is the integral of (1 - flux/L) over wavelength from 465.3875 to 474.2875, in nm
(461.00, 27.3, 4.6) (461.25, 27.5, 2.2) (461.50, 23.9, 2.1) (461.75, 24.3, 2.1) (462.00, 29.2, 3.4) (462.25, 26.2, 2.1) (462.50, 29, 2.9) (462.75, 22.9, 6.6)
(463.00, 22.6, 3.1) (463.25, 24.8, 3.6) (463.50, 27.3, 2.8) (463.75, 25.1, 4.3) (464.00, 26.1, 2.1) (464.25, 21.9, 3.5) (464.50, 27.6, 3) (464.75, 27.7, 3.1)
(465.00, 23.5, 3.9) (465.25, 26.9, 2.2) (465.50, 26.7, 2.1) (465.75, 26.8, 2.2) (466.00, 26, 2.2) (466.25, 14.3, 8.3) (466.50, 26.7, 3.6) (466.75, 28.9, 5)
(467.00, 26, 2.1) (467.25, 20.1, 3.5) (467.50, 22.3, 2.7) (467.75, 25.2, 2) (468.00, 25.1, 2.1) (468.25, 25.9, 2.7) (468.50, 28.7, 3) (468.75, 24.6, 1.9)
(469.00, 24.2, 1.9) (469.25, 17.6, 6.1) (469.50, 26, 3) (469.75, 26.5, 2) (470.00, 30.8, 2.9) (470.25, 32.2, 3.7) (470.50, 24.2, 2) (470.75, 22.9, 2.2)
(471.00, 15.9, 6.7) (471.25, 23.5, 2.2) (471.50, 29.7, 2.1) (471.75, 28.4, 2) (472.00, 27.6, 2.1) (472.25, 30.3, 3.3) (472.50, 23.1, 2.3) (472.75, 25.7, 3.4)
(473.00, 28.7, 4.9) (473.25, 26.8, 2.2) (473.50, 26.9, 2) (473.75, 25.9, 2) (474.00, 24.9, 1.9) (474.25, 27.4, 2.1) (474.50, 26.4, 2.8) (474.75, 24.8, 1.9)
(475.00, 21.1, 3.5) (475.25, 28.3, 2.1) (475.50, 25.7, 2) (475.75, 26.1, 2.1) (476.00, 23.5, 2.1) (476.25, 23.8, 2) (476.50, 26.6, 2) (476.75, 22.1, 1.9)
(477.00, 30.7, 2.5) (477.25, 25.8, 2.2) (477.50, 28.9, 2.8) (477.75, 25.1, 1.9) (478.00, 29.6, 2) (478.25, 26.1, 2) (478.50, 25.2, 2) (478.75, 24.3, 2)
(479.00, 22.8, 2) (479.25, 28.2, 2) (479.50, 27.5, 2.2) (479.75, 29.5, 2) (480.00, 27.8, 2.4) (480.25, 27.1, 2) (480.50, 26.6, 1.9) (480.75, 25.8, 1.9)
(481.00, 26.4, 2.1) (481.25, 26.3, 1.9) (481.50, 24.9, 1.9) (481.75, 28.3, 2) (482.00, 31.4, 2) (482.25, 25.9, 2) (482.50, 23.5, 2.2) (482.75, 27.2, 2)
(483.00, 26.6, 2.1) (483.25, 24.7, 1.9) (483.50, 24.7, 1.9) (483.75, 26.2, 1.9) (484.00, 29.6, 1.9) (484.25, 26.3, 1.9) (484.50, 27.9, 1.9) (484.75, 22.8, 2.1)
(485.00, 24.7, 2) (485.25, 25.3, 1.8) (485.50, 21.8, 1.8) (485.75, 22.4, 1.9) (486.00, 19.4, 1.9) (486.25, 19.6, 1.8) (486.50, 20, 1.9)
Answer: 0.10 nm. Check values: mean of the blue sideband 25.6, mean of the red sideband 25.9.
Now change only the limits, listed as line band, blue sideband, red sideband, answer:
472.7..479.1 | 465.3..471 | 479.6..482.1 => 0.12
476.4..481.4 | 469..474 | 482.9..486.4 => -0.32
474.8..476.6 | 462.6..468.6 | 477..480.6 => 0.10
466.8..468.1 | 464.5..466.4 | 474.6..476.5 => 0.04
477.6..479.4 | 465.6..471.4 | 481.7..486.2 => -0.06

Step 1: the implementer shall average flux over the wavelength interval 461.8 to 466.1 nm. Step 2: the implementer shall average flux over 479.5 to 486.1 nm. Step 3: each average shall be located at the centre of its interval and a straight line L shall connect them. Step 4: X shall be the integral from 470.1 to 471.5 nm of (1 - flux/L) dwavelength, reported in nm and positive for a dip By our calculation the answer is 0.08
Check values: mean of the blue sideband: 25.9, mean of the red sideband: 25.9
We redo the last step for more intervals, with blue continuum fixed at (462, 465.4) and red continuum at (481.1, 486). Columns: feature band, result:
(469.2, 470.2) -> -0.026 nm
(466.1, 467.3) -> 0.103 nm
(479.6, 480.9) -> -0.086 nm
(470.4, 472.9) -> 0.047 nm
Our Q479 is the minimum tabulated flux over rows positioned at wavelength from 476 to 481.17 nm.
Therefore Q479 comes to 22.1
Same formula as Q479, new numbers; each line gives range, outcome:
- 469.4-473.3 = 15.9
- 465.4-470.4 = 14.3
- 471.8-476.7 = 21.1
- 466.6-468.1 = 20.1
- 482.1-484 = 23.5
